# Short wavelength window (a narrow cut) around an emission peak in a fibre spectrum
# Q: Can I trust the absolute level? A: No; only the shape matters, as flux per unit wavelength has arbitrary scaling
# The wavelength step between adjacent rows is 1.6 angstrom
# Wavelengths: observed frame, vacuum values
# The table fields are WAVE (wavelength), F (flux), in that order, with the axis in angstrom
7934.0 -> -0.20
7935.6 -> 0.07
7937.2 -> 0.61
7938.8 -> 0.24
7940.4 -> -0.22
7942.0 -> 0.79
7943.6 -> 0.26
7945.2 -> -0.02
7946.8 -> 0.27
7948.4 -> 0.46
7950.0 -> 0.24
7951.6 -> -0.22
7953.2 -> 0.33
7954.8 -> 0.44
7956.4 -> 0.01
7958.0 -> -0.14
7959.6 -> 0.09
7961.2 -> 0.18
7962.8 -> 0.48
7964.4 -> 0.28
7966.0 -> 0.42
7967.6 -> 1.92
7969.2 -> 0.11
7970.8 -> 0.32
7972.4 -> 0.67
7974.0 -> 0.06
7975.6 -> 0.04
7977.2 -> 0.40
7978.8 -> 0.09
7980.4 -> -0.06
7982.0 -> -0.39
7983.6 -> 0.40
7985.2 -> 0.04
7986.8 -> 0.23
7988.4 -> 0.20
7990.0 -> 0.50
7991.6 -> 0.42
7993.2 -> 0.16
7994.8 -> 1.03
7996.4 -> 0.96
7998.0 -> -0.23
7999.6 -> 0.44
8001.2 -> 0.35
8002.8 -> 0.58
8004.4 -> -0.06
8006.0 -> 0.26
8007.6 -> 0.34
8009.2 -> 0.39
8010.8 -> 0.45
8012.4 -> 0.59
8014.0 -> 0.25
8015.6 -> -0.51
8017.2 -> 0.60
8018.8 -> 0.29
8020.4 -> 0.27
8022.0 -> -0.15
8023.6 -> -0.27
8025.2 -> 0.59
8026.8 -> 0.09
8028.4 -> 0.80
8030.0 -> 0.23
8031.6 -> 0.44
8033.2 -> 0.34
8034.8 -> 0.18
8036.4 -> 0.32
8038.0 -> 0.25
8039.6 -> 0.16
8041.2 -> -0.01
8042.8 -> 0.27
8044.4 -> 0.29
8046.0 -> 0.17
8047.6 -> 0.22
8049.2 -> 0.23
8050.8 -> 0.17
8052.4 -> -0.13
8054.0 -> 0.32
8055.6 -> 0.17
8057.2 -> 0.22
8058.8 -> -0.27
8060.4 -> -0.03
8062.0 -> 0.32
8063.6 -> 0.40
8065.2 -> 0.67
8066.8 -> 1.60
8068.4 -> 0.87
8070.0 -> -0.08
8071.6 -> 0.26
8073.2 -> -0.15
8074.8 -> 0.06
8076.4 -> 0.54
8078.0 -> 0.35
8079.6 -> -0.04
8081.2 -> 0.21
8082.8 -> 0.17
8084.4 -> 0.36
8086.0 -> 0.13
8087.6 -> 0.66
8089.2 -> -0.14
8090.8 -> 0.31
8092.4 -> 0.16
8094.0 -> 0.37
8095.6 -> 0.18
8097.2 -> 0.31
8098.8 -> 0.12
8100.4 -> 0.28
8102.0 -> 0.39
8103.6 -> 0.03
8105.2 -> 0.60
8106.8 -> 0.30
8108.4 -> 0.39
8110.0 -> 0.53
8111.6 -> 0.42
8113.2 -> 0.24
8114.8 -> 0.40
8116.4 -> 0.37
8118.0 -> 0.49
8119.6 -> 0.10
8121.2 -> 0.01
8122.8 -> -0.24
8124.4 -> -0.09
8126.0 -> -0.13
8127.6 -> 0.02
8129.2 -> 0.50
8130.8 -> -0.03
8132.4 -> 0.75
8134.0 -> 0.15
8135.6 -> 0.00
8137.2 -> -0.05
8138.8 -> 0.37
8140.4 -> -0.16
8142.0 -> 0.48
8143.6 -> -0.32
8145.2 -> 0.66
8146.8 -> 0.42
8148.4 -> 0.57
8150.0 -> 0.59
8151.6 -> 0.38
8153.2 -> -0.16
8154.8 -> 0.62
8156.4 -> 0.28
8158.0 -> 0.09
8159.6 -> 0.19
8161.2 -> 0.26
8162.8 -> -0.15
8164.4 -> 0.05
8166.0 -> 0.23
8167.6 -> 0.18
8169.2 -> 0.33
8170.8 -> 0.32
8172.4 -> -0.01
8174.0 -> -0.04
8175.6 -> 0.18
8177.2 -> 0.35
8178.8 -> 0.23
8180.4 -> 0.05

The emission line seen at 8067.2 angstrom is H-gamma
